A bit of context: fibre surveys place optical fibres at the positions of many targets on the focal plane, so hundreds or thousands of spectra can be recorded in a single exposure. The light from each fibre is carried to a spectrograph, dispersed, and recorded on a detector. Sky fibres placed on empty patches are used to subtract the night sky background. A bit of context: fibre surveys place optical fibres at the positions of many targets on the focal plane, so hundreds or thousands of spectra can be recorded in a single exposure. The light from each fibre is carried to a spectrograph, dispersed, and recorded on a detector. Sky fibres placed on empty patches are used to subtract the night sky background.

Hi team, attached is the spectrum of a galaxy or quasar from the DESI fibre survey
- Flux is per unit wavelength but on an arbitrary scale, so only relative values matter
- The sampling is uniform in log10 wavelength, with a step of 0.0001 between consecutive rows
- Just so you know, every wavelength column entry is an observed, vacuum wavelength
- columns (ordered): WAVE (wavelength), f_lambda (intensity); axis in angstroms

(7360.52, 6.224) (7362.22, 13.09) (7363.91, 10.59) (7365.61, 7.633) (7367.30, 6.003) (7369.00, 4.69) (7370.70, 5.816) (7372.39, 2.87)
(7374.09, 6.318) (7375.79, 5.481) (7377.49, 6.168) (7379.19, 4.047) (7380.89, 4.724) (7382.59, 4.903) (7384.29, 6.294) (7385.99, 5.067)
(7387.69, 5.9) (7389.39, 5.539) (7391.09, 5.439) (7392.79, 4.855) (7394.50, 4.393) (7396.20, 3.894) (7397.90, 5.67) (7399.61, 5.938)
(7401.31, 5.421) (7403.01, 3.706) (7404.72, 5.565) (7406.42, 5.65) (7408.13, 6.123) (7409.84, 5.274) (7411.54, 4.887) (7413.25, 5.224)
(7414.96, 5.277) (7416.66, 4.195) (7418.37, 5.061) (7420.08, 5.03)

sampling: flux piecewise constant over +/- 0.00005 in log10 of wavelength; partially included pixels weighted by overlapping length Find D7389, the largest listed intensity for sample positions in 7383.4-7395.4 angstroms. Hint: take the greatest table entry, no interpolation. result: 6.294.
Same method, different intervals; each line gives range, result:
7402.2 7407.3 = 5.65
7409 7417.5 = 5.277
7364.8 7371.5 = 7.633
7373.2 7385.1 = 6.318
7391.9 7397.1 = 4.855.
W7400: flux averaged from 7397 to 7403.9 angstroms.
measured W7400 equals 5.18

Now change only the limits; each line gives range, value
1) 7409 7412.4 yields 5.08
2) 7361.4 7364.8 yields 11.8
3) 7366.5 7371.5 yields 5.49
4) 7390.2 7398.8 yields 4.86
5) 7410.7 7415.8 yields 5.12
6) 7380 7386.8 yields 5.24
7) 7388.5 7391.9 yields 5.5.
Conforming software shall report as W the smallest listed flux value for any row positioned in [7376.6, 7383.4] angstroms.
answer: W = 4.047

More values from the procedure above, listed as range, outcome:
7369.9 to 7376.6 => 2.87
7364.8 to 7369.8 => 4.69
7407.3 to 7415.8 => 4.887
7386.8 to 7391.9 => 5.439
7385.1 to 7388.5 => 5.067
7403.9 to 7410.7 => 5.274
